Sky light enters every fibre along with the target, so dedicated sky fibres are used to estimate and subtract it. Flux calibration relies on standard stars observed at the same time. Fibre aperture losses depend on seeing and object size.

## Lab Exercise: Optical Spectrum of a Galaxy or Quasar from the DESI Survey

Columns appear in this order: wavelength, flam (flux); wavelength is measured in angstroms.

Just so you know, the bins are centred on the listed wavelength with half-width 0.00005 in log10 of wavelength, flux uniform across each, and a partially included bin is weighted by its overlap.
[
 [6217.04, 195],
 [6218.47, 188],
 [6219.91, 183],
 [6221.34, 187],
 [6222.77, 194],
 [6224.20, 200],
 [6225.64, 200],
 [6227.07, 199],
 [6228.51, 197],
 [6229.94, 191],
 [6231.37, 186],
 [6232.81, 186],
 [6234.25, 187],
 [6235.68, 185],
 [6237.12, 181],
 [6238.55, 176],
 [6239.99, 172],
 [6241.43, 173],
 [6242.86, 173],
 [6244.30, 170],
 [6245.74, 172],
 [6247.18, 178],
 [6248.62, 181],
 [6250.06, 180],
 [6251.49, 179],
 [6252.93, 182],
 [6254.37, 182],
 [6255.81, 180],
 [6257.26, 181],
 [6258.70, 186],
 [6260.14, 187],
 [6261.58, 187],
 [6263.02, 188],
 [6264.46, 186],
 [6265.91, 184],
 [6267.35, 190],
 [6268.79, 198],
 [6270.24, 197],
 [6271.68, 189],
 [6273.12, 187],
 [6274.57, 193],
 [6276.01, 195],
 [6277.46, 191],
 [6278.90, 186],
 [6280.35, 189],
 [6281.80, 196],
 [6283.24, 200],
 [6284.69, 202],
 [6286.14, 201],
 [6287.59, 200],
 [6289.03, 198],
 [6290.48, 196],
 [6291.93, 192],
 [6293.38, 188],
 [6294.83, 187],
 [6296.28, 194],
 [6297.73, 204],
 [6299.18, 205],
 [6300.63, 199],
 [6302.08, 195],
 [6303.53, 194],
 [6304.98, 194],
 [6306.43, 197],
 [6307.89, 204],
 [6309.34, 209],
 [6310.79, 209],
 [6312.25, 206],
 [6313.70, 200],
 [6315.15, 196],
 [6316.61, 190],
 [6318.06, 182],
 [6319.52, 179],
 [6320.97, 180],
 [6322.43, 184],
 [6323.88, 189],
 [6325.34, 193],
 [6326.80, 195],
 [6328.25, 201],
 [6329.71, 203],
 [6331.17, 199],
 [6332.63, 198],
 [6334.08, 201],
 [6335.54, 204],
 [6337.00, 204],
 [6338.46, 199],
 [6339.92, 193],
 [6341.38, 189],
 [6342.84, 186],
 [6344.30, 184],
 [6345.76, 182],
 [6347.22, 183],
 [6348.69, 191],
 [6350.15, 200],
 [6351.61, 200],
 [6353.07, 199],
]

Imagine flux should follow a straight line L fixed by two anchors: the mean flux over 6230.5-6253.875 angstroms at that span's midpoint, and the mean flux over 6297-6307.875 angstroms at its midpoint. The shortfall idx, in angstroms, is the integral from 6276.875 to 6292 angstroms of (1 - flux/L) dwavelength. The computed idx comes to -0.2 angstroms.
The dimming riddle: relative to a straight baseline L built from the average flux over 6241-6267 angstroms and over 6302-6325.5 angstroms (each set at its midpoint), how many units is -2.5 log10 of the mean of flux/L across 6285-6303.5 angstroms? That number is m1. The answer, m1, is -0.04 mag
